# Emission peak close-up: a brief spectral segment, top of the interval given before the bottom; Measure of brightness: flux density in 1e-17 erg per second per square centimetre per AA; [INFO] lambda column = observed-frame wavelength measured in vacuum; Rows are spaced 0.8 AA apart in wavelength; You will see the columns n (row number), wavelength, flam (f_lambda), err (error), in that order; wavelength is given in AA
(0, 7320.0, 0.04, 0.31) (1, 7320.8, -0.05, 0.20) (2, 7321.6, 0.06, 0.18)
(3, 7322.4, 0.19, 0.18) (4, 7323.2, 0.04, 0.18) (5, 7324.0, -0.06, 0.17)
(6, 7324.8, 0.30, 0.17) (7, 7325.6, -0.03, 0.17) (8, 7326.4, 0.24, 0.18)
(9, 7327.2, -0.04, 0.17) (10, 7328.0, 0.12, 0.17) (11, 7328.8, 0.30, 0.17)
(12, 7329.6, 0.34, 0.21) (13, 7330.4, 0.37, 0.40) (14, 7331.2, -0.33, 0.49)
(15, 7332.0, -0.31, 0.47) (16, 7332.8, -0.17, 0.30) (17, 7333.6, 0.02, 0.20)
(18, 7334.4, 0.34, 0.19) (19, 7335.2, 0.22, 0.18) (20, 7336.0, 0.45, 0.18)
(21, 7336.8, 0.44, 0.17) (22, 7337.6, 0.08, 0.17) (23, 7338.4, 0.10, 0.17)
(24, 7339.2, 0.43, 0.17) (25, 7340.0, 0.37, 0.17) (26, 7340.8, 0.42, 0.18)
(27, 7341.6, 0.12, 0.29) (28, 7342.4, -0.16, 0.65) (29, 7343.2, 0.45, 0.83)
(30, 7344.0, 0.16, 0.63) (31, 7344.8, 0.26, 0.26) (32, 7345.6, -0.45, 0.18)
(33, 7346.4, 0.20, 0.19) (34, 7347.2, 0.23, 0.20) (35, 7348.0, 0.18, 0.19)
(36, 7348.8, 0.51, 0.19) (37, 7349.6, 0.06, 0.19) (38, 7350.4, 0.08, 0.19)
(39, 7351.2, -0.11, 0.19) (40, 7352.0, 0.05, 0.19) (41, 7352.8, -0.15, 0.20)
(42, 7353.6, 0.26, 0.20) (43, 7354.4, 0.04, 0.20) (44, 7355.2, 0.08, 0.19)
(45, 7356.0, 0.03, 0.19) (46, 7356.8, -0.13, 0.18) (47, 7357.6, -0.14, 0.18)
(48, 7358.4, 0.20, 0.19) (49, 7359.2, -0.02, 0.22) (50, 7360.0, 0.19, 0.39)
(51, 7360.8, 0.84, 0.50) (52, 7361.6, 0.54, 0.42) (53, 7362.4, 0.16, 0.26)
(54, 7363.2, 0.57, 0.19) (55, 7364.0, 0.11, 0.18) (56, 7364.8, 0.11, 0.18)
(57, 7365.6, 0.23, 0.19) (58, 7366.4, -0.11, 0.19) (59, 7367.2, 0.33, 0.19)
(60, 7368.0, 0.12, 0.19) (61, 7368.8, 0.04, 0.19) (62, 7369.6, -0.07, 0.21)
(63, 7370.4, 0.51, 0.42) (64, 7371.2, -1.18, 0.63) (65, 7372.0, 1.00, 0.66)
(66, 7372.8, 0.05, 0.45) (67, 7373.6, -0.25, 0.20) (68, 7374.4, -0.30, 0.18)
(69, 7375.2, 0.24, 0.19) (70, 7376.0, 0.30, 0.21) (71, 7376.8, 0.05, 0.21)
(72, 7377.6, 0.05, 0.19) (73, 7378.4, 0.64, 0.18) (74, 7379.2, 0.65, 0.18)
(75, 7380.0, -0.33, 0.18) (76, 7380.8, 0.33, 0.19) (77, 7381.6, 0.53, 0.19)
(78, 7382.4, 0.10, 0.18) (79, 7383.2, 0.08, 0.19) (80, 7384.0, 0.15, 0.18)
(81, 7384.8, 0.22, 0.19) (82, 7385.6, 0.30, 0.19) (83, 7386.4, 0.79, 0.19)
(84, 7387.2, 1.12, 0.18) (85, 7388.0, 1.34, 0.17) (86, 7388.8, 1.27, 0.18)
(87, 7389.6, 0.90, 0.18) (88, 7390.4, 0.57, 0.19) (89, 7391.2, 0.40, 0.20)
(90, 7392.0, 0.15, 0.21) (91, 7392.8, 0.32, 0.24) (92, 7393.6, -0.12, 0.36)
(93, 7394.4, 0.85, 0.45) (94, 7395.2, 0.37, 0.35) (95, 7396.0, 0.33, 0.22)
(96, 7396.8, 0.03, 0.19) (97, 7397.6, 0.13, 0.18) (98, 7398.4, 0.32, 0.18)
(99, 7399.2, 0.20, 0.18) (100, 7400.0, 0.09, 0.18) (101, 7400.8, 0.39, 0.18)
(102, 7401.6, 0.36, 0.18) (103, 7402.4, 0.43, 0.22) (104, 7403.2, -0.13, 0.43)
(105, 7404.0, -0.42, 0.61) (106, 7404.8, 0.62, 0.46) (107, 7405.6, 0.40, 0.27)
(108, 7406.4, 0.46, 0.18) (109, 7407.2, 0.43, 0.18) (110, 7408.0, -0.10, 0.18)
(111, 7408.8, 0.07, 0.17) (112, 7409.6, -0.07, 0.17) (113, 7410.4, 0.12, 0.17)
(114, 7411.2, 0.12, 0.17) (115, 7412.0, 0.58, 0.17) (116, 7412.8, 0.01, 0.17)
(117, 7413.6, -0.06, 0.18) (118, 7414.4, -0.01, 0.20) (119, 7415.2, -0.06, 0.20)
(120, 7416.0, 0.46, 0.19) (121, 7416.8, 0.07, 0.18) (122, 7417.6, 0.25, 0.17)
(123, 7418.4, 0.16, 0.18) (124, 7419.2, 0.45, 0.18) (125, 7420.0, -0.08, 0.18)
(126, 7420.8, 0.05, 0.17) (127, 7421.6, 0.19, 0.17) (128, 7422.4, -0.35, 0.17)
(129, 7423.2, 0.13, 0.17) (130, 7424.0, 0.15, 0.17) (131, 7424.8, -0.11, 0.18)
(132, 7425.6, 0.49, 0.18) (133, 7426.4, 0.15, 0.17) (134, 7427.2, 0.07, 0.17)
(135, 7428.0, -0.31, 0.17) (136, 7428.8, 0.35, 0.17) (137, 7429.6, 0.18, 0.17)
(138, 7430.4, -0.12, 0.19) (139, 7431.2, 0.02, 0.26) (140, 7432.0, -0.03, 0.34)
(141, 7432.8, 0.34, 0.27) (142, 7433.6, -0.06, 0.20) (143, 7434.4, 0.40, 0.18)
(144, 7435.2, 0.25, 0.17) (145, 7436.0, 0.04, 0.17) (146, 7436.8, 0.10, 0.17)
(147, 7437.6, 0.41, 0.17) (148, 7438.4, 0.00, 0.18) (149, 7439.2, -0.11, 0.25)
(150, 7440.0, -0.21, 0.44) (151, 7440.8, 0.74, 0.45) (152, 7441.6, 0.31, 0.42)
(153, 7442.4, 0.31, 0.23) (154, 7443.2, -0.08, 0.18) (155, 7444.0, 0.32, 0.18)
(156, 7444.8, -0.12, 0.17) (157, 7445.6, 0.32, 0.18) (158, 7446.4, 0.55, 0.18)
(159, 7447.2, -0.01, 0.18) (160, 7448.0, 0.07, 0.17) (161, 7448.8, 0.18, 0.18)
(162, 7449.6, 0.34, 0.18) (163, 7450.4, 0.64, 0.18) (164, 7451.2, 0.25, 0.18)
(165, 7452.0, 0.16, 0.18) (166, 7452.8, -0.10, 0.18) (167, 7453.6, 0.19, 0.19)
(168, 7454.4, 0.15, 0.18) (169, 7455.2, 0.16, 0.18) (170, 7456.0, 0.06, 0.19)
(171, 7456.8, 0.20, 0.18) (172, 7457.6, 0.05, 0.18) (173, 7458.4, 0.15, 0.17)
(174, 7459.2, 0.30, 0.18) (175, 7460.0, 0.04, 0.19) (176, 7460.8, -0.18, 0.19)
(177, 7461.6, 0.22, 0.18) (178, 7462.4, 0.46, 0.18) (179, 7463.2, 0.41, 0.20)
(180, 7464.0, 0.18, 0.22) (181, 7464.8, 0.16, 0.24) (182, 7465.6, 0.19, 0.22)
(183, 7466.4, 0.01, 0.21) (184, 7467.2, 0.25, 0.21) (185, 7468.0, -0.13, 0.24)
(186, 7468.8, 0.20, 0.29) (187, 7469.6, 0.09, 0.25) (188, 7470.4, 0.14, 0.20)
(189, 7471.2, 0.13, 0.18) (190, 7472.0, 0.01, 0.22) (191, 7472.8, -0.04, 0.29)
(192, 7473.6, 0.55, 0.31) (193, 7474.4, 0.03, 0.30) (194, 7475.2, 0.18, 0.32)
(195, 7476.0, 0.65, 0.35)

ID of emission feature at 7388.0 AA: H-beta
